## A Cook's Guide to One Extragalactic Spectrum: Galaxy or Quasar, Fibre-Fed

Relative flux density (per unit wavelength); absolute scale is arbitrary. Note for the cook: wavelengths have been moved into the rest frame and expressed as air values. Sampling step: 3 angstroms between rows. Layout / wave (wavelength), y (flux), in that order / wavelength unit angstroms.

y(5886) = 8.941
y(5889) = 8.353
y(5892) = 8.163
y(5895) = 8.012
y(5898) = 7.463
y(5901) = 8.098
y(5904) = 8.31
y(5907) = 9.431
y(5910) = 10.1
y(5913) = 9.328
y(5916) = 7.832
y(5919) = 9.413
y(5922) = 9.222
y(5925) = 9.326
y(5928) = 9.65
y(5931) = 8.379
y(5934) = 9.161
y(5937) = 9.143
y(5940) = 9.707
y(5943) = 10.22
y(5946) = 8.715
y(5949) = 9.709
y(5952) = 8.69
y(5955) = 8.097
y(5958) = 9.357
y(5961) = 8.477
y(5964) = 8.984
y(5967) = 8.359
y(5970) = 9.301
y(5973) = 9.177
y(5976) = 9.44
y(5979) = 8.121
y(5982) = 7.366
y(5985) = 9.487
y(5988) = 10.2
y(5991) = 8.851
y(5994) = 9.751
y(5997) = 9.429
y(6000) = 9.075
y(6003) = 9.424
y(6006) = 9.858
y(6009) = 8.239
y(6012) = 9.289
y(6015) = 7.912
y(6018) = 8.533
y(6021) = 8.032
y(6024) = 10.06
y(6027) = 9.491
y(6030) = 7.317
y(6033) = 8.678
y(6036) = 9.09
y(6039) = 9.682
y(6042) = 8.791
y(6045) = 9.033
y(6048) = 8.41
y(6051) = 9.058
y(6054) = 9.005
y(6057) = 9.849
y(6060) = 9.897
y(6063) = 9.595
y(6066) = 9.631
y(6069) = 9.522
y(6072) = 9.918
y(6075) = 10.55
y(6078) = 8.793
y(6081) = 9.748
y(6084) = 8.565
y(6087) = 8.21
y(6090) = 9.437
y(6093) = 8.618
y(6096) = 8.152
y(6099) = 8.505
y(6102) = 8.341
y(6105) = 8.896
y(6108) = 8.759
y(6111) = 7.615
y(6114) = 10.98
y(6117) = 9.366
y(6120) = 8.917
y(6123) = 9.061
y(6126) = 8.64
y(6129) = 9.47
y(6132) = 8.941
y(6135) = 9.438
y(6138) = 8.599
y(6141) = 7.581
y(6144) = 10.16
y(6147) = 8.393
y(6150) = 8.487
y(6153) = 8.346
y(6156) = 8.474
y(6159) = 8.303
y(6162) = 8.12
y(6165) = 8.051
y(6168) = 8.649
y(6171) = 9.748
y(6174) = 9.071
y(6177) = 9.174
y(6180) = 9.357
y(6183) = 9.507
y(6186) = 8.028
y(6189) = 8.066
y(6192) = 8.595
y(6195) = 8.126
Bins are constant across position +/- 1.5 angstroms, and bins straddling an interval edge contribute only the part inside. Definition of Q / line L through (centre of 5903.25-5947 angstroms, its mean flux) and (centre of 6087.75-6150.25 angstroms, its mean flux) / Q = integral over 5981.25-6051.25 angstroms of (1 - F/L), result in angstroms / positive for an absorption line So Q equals 0.6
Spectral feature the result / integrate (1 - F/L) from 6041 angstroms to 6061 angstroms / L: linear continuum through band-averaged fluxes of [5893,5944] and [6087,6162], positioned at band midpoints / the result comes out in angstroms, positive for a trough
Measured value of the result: -0.65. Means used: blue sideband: 8.97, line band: 9.14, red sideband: 8.79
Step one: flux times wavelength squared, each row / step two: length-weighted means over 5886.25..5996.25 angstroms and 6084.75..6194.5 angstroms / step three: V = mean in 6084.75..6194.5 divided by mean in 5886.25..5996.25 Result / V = 1.0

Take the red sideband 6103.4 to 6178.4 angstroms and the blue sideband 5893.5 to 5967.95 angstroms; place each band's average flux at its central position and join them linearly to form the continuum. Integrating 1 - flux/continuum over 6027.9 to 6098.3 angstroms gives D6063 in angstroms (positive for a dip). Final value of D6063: -1.8 angstroms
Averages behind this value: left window 8.93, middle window 9.11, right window 8.85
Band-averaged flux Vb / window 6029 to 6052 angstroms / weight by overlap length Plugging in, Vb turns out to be 8.78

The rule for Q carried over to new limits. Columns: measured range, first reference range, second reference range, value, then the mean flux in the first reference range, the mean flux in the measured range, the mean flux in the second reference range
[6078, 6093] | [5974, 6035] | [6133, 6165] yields -0.4 angstroms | 8.93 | 8.93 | 8.57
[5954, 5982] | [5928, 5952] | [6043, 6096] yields 1.6 angstroms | 9.28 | 8.75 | 9.25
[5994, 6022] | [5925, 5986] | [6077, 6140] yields 0.1 angstroms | 8.98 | 8.93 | 8.9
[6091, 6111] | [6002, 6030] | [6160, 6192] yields 0.7 angstroms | 8.88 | 8.5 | 8.76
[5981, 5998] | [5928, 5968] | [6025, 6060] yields -0.4 angstroms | 9.03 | 9.23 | 9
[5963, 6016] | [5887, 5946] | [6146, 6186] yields -1.0 angstroms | 8.91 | 9.03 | 8.72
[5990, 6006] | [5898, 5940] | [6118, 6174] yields -0.8 angstroms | 9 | 9.37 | 8.76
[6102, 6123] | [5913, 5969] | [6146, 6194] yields -0.7 angstroms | 9.04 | 9.03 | 8.65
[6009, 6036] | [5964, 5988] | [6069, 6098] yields 0.9 angstroms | 8.86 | 8.66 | 9.12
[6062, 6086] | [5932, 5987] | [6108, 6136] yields -1.1 angstroms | 8.98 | 9.51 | 9.13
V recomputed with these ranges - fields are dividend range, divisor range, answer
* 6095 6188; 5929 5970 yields 1.04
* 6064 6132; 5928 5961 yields 1.05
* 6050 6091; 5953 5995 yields 1.09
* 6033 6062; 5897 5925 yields 1.09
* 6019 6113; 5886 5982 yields 1.06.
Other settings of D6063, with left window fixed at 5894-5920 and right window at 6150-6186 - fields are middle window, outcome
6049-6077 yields -2.93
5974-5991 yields -0.46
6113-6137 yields -1.54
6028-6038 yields 0.26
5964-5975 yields -0.36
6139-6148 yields 0.02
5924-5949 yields -1.84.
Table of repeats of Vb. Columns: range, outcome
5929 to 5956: 9.12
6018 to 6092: 9.16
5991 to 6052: 8.95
